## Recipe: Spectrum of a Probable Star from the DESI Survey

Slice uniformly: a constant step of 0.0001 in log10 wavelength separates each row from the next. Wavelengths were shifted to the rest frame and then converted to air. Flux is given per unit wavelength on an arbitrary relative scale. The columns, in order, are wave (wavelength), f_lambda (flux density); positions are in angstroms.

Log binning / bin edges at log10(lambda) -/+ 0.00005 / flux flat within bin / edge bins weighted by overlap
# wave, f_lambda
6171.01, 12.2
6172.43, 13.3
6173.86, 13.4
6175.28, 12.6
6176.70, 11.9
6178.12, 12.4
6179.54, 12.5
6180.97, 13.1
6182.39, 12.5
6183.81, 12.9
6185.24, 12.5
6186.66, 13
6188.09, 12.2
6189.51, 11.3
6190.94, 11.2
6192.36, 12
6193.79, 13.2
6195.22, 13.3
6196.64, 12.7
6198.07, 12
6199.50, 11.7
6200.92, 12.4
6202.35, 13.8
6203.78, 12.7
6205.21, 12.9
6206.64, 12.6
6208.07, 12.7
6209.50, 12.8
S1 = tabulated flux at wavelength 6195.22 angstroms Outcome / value 13.3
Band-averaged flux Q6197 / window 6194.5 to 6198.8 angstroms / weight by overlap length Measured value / 12.7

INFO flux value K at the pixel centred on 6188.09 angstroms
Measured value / 12.2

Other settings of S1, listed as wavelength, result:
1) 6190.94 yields 11.2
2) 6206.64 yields 12.6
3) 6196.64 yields 12.7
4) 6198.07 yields 12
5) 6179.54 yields 12.5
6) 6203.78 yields 12.7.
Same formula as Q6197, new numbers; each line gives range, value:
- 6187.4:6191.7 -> 11.6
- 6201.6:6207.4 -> 13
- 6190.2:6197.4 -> 12.5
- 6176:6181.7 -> 12.5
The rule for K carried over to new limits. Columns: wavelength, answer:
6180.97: 13.1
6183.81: 12.9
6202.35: 13.8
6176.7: 11.9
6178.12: 12.4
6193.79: 13.2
